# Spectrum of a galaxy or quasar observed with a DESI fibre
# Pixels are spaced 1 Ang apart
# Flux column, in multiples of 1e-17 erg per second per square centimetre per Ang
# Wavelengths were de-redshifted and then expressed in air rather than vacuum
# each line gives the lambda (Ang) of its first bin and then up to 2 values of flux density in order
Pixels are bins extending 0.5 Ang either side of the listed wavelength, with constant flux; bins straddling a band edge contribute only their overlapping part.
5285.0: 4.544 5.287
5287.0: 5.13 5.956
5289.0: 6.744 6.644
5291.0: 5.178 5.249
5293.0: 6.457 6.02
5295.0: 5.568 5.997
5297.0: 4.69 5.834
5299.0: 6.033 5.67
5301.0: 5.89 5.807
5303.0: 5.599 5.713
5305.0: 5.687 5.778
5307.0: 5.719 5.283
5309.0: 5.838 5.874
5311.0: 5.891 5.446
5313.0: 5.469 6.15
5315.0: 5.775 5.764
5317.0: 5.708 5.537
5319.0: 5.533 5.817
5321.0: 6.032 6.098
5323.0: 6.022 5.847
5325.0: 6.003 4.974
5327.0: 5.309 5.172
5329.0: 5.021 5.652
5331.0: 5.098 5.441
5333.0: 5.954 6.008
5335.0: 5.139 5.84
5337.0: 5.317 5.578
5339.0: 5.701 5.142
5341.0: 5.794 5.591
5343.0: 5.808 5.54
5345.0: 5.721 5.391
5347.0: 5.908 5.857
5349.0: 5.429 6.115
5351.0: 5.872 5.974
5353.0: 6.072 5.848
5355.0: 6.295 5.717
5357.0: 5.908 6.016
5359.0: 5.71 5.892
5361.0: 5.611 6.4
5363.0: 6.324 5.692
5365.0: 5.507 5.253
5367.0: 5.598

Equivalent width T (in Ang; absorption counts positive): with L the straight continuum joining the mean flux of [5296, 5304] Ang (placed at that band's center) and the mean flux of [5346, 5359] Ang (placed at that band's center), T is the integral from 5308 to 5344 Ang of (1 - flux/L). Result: 0.9 Ang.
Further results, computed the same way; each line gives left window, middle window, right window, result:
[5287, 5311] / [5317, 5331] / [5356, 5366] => 0.5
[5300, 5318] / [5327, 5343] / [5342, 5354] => 0.7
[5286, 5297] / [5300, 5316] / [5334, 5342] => 0.0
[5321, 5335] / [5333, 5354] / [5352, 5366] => 0.2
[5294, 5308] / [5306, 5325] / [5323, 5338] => -0.6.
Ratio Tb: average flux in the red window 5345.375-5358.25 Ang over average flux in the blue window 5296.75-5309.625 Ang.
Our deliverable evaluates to 1.0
